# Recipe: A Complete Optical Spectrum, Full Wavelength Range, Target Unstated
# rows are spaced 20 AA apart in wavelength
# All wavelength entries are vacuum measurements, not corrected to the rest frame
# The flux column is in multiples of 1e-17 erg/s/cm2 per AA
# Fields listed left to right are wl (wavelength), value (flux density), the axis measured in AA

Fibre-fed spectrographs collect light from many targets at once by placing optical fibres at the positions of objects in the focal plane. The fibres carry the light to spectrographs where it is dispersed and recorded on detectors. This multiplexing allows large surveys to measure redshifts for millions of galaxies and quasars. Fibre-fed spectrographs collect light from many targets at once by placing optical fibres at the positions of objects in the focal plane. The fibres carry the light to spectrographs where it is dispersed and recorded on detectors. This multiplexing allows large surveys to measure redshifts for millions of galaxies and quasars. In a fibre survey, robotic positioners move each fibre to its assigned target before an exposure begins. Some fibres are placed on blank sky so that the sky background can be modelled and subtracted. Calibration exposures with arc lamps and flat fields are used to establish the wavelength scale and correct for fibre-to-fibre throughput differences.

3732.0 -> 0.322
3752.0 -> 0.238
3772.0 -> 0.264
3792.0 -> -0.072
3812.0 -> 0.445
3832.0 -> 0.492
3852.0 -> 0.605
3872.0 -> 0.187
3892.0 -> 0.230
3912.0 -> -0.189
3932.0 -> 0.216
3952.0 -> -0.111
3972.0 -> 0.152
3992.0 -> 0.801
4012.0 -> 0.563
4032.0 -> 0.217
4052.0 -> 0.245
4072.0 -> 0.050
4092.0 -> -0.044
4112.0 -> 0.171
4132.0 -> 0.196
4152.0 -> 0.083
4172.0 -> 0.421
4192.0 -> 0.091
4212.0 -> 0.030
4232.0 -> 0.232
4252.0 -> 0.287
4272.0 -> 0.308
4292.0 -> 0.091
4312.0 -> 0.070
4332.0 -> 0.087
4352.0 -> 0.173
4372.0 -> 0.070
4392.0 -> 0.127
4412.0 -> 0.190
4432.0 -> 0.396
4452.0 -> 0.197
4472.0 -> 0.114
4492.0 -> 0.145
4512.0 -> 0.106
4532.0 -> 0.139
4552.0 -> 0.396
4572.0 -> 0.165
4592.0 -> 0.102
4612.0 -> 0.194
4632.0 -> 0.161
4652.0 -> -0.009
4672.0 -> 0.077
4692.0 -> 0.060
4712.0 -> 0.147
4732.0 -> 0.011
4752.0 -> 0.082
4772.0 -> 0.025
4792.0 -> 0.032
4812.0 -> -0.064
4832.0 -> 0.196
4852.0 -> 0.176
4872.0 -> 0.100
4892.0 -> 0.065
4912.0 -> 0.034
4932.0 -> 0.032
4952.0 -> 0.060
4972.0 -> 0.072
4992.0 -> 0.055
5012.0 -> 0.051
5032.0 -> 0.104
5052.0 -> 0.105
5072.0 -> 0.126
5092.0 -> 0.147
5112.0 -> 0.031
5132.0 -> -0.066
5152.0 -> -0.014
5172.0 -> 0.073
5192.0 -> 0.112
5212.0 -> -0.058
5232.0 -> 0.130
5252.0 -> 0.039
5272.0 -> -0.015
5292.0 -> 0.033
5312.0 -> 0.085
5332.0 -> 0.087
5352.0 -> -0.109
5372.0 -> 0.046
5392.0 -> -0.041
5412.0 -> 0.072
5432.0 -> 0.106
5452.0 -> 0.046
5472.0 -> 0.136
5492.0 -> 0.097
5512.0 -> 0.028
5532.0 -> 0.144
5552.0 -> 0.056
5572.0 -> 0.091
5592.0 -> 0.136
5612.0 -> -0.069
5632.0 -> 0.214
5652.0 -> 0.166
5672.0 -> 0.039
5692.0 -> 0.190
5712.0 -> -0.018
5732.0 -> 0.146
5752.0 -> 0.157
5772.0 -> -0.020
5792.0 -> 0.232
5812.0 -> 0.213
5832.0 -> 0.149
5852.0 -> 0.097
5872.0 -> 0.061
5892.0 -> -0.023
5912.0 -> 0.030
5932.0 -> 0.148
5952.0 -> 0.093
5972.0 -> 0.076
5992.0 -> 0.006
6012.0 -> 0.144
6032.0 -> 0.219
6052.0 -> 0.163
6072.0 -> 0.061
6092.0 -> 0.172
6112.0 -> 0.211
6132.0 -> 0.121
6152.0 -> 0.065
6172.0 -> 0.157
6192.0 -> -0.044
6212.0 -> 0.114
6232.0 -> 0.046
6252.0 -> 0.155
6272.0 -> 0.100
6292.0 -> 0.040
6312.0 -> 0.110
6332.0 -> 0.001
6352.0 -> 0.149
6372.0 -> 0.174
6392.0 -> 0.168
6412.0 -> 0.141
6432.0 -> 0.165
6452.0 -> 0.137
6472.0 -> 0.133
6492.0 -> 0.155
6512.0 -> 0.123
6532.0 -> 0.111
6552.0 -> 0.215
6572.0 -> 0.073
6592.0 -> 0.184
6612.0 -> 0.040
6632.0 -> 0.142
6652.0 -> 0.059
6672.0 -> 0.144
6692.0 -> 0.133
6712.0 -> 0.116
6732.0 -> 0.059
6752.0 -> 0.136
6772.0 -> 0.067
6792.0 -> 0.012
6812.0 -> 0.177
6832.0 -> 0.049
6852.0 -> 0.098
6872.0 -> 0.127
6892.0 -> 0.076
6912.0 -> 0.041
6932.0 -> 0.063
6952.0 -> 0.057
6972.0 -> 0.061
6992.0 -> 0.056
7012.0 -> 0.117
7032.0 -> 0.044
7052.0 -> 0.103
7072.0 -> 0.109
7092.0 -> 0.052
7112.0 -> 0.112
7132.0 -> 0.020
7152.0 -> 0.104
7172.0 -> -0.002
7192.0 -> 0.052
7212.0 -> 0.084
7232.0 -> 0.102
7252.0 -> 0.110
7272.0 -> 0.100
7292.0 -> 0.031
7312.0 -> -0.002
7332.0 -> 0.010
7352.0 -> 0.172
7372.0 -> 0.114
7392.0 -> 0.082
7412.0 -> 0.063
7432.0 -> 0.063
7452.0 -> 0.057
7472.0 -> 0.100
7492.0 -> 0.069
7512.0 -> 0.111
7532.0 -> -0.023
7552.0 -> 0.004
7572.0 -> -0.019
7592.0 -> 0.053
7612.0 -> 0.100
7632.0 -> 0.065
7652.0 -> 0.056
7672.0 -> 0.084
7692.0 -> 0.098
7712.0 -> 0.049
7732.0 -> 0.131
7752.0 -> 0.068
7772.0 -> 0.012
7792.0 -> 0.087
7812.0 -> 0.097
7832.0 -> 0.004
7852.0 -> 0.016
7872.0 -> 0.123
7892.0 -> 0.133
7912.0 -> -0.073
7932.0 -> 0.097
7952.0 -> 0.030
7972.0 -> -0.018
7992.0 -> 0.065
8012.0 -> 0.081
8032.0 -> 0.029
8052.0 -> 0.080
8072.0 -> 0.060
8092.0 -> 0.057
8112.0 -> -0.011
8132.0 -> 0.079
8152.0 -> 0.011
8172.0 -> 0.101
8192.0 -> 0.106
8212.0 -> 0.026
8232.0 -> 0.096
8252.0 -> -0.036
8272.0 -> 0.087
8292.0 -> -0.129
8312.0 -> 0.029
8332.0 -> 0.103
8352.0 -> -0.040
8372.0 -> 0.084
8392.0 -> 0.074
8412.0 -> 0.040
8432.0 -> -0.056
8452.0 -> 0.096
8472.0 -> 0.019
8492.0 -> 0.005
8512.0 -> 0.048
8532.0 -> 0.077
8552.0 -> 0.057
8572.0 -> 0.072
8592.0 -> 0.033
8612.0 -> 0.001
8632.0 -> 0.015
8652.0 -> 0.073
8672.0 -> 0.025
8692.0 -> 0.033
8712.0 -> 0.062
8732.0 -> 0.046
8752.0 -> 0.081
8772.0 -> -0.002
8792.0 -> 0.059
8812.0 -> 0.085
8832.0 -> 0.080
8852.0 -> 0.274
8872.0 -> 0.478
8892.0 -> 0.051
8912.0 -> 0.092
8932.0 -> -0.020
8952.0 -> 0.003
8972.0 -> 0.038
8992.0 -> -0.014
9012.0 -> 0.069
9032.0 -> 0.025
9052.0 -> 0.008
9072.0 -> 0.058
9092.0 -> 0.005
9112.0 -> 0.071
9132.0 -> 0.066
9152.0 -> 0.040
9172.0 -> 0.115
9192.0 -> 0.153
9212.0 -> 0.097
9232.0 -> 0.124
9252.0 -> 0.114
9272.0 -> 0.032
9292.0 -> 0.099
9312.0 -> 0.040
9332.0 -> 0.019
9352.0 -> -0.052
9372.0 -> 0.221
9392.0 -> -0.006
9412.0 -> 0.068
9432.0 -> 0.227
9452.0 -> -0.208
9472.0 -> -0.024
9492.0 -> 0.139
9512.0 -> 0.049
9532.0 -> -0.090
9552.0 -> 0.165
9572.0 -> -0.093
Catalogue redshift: 1.378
